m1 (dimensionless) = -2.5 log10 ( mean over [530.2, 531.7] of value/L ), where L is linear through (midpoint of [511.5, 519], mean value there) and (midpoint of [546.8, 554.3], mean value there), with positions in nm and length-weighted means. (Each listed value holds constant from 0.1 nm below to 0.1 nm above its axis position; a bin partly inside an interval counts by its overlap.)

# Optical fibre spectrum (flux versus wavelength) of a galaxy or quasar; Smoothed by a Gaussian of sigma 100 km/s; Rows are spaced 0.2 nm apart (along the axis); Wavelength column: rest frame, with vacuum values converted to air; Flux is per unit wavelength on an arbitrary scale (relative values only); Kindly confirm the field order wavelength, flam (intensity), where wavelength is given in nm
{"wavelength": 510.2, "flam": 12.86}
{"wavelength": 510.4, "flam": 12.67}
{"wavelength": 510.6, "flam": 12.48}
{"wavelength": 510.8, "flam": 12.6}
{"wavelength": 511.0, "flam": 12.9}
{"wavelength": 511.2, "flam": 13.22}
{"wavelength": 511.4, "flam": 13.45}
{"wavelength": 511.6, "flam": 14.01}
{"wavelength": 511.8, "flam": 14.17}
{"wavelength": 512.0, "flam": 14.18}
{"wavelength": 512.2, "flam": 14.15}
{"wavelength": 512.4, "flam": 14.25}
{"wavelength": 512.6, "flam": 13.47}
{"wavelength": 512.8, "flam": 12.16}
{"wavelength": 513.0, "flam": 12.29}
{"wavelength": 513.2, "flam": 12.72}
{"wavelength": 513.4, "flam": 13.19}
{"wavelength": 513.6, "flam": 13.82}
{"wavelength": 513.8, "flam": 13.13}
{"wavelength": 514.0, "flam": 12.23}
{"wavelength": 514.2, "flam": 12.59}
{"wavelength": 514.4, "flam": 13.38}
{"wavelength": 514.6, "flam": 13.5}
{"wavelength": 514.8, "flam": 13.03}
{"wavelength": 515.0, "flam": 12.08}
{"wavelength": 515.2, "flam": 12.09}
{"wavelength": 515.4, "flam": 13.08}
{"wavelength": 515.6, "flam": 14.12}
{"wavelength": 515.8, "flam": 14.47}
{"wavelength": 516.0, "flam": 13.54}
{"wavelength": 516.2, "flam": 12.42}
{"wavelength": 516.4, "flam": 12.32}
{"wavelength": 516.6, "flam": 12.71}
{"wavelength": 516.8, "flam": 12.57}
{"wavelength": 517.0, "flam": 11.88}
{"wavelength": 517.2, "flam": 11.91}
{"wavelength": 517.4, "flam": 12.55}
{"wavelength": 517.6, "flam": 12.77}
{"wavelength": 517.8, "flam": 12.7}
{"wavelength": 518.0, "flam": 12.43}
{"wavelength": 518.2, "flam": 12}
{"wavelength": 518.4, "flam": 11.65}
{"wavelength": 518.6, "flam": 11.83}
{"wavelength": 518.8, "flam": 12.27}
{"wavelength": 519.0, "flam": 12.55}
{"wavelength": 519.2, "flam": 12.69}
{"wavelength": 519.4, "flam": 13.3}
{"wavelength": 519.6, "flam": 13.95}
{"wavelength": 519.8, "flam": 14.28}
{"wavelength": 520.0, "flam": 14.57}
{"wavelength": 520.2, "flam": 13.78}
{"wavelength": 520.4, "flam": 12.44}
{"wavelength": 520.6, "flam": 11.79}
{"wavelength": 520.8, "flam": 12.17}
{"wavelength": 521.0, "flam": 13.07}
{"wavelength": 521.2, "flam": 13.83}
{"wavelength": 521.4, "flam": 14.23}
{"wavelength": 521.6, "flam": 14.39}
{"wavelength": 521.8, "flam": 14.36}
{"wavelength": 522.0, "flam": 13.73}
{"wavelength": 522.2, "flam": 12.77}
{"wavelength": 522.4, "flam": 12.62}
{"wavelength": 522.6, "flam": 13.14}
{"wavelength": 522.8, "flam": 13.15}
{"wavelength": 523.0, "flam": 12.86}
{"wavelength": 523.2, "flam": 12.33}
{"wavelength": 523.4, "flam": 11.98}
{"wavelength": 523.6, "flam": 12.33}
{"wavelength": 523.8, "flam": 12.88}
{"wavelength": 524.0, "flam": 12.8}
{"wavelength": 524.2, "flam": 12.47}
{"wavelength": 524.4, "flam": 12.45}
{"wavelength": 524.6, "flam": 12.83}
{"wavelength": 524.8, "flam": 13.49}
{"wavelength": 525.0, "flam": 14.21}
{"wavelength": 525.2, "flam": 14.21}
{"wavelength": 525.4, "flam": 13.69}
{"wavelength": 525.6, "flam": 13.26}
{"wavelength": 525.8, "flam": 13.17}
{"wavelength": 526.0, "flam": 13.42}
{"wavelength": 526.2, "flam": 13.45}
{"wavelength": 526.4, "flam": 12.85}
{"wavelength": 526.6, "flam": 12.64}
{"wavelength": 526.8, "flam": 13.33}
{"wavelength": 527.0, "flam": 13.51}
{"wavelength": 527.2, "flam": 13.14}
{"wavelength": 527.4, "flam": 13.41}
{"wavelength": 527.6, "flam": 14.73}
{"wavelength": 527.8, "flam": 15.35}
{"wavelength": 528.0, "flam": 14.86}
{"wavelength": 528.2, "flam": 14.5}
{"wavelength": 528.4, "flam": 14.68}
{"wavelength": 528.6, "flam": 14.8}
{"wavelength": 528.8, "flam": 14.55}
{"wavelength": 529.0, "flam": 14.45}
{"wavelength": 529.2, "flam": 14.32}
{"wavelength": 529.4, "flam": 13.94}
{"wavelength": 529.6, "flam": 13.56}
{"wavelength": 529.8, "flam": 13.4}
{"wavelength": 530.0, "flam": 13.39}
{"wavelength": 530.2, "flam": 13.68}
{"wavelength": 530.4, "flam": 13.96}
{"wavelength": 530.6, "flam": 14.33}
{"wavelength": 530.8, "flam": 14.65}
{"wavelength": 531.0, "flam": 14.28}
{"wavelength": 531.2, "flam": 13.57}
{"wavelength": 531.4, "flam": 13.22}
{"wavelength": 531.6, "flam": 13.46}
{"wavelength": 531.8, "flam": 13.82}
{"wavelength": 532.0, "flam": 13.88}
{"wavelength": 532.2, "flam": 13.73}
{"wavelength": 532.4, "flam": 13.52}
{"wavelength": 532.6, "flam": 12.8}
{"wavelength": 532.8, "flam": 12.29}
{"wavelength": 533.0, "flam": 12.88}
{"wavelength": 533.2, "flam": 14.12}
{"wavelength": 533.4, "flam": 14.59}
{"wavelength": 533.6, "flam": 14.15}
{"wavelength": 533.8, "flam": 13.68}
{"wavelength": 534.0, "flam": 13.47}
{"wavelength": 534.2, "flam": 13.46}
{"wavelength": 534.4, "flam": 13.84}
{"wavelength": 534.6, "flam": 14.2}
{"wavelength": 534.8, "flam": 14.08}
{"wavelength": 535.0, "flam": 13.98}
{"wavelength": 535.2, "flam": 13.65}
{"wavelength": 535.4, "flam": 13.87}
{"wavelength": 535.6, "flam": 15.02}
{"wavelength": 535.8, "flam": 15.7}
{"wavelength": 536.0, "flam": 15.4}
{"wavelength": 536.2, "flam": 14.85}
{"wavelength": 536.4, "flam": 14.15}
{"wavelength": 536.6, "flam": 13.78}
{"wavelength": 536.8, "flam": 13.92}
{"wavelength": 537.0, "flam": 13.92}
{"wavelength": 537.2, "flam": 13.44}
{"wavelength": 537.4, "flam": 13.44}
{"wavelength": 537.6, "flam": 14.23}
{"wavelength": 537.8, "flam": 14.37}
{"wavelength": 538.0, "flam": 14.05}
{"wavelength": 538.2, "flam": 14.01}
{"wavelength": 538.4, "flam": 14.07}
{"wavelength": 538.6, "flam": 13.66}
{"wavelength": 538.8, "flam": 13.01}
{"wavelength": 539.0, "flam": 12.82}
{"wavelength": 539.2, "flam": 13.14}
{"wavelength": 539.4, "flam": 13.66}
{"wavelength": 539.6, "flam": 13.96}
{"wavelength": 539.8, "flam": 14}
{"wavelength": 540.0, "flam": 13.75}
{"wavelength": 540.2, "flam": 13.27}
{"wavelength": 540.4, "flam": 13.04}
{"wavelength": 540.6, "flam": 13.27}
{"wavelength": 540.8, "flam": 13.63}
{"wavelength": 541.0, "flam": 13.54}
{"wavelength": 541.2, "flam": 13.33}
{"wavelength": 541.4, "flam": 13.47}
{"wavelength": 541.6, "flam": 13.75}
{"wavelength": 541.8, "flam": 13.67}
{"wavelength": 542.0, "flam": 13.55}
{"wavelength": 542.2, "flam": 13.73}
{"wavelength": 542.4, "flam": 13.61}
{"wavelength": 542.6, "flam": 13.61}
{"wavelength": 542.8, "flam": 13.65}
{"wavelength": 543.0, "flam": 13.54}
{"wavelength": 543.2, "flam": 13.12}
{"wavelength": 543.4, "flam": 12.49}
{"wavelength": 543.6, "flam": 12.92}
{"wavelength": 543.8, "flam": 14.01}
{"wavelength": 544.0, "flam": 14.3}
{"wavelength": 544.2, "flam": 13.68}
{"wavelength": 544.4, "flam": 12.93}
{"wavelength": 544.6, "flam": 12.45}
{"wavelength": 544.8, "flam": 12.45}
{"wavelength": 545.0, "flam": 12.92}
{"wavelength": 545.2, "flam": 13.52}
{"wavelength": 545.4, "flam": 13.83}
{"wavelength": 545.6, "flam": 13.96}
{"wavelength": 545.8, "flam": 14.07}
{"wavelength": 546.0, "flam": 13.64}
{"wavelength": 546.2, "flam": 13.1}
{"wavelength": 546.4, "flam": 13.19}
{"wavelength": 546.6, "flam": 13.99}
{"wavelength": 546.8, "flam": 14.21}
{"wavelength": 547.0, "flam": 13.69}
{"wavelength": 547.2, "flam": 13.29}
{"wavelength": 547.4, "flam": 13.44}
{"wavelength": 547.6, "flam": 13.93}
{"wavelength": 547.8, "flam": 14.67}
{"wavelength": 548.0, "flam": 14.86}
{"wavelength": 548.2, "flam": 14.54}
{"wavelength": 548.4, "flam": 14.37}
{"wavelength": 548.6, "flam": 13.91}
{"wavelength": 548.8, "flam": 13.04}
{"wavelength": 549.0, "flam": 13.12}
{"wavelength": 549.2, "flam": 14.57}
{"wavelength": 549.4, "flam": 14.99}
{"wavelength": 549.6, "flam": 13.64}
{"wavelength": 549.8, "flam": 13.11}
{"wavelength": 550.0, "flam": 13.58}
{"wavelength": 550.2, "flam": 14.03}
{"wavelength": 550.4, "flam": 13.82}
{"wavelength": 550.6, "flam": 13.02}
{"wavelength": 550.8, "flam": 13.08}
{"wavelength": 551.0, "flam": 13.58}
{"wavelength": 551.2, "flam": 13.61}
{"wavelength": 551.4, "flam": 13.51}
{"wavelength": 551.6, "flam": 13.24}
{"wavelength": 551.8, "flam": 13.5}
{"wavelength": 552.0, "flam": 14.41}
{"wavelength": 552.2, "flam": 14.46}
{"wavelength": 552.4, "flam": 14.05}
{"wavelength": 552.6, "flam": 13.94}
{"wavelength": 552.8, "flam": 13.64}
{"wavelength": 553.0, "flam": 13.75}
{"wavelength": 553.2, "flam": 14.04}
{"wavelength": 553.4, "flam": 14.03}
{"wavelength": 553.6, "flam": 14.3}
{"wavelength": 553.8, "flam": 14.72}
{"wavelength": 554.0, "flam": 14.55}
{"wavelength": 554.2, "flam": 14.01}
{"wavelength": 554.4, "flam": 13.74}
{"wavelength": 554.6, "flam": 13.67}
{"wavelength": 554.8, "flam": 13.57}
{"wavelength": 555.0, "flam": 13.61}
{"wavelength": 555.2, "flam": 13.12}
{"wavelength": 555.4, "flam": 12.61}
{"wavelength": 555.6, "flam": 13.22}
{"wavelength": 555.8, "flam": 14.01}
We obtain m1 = -0.04 mag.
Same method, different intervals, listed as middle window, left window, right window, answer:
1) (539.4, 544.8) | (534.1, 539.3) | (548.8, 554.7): 0.04 mag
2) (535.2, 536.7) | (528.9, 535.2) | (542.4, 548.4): -0.07 mag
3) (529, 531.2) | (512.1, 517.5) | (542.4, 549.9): -0.05 mag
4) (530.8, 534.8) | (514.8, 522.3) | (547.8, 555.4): -0.03 mag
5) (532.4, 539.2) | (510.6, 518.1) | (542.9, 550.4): -0.04 mag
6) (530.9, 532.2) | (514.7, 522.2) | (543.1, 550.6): -0.03 mag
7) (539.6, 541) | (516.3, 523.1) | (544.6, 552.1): 0.00 mag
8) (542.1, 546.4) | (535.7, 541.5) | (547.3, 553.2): 0.03 mag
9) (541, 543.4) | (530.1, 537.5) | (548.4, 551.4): 0.02 mag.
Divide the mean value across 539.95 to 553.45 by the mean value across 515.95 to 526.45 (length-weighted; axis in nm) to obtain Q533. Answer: 1.1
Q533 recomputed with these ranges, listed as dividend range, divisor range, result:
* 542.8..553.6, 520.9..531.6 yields 1.01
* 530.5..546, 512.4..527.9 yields 1.05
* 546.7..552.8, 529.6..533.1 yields 1.02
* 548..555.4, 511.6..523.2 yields 1.06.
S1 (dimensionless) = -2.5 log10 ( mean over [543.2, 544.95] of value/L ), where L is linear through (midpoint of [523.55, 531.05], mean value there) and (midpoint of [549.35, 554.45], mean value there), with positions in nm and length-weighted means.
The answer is 0.05 mag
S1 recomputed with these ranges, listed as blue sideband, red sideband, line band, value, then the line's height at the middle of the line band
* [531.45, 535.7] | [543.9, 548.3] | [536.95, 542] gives 0.01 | 13.7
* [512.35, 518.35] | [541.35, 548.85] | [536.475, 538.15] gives -0.04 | 13.4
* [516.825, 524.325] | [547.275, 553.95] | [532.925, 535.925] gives -0.06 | 13.3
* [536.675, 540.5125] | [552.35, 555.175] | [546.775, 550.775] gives 0.00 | 13.9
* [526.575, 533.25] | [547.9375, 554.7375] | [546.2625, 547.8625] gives 0.01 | 13.9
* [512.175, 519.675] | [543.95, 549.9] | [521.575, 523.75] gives 0.00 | 13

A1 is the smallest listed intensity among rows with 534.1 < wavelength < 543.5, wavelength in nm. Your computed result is 12.49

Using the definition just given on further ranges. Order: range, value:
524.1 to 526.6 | 12.45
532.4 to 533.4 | 12.29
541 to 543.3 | 13.12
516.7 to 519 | 11.65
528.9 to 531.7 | 13.22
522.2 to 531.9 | 11.98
